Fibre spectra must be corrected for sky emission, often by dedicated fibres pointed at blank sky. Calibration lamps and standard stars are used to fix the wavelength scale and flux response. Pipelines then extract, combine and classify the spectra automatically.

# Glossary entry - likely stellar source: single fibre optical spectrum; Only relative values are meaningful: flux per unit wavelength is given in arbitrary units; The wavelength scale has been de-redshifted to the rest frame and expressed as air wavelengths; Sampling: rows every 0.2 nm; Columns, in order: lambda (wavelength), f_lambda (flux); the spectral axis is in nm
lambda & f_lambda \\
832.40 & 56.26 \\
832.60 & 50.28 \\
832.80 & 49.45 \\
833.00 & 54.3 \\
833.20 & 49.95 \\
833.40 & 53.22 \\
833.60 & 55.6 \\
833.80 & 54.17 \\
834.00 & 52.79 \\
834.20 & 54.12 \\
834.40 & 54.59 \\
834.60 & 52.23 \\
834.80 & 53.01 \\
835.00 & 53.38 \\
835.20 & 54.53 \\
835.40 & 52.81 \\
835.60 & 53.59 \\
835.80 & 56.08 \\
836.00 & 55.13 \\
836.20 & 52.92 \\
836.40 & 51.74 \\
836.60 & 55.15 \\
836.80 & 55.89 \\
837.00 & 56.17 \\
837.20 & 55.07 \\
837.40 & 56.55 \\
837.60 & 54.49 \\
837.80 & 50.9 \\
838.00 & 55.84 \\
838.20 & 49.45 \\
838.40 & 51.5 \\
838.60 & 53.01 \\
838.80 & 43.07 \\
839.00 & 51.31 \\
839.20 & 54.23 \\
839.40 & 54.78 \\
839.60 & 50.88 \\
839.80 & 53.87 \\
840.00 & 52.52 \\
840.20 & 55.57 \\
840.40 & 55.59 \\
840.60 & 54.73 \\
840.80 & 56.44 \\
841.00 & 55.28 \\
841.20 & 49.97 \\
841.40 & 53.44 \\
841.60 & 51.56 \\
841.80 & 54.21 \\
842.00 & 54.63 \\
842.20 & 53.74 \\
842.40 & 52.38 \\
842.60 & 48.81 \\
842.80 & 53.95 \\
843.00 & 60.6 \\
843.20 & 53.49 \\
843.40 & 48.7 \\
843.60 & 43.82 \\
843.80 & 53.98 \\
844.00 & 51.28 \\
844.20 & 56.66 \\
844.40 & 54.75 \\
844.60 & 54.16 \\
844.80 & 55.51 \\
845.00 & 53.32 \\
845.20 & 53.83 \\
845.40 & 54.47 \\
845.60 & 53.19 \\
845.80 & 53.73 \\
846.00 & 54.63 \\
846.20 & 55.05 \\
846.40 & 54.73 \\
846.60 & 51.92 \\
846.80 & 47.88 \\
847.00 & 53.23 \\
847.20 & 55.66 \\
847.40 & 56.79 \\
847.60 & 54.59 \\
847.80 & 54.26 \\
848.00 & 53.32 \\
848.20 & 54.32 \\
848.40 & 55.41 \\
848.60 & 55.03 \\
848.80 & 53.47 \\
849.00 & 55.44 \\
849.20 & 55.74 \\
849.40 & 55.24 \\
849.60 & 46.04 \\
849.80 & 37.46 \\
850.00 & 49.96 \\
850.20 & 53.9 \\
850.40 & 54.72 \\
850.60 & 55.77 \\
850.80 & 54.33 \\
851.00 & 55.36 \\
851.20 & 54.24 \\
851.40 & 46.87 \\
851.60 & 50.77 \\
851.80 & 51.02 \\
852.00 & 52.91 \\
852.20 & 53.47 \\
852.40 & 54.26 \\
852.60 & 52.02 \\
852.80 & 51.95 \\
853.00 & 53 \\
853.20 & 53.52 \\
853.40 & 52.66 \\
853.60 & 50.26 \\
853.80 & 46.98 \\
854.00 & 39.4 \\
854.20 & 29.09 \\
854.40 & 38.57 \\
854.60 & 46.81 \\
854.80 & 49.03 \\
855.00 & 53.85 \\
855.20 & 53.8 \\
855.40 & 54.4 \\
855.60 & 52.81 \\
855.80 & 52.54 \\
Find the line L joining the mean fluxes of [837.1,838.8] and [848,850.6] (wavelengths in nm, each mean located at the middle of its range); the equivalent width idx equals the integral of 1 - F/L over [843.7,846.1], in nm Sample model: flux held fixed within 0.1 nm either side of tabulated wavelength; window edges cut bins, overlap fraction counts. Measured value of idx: -0.07 nm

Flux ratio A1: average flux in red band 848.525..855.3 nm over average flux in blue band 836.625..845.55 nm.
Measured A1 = 0.95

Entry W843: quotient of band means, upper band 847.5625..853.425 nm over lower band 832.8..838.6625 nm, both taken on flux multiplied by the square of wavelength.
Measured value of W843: 1.02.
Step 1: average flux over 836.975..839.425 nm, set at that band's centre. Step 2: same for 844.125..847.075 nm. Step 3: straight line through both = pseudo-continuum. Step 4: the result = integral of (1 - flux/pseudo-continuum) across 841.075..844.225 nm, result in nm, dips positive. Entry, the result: 0.05 nm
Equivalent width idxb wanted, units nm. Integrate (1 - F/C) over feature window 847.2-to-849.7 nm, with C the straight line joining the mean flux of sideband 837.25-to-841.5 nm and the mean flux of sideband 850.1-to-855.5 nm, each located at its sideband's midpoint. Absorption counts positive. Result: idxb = -0.14 nm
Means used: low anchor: 53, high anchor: 50.5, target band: 54.2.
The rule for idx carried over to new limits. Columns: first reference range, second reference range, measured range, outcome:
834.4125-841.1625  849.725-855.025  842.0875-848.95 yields -0.275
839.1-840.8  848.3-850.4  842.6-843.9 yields 0.030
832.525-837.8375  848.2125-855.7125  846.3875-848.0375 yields -0.061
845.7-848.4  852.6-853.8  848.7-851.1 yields 0.030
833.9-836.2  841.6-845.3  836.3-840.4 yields 0.030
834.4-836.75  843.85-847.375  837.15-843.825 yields 0.116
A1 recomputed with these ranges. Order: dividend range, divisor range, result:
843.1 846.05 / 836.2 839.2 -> 1.00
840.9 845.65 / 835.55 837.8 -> 0.97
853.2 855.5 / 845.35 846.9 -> 0.89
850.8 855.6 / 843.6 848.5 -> 0.93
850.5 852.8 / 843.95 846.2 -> 0.97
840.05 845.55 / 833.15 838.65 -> 1.00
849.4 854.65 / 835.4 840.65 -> 0.93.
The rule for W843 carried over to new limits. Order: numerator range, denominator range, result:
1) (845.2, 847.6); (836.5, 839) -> 1.04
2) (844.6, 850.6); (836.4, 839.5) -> 1.03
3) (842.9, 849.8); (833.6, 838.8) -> 1.02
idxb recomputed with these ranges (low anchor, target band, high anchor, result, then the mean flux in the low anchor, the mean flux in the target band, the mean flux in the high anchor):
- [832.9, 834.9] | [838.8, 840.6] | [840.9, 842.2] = 0.01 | 53.4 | 53.1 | 53.2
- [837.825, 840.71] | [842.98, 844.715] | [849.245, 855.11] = -0.04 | 52.6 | 52.7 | 49.8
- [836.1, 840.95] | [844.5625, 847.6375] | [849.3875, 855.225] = -0.15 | 53.4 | 53.9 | 49.8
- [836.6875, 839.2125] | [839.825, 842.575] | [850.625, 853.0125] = -0.05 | 52.8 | 53.7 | 52.6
